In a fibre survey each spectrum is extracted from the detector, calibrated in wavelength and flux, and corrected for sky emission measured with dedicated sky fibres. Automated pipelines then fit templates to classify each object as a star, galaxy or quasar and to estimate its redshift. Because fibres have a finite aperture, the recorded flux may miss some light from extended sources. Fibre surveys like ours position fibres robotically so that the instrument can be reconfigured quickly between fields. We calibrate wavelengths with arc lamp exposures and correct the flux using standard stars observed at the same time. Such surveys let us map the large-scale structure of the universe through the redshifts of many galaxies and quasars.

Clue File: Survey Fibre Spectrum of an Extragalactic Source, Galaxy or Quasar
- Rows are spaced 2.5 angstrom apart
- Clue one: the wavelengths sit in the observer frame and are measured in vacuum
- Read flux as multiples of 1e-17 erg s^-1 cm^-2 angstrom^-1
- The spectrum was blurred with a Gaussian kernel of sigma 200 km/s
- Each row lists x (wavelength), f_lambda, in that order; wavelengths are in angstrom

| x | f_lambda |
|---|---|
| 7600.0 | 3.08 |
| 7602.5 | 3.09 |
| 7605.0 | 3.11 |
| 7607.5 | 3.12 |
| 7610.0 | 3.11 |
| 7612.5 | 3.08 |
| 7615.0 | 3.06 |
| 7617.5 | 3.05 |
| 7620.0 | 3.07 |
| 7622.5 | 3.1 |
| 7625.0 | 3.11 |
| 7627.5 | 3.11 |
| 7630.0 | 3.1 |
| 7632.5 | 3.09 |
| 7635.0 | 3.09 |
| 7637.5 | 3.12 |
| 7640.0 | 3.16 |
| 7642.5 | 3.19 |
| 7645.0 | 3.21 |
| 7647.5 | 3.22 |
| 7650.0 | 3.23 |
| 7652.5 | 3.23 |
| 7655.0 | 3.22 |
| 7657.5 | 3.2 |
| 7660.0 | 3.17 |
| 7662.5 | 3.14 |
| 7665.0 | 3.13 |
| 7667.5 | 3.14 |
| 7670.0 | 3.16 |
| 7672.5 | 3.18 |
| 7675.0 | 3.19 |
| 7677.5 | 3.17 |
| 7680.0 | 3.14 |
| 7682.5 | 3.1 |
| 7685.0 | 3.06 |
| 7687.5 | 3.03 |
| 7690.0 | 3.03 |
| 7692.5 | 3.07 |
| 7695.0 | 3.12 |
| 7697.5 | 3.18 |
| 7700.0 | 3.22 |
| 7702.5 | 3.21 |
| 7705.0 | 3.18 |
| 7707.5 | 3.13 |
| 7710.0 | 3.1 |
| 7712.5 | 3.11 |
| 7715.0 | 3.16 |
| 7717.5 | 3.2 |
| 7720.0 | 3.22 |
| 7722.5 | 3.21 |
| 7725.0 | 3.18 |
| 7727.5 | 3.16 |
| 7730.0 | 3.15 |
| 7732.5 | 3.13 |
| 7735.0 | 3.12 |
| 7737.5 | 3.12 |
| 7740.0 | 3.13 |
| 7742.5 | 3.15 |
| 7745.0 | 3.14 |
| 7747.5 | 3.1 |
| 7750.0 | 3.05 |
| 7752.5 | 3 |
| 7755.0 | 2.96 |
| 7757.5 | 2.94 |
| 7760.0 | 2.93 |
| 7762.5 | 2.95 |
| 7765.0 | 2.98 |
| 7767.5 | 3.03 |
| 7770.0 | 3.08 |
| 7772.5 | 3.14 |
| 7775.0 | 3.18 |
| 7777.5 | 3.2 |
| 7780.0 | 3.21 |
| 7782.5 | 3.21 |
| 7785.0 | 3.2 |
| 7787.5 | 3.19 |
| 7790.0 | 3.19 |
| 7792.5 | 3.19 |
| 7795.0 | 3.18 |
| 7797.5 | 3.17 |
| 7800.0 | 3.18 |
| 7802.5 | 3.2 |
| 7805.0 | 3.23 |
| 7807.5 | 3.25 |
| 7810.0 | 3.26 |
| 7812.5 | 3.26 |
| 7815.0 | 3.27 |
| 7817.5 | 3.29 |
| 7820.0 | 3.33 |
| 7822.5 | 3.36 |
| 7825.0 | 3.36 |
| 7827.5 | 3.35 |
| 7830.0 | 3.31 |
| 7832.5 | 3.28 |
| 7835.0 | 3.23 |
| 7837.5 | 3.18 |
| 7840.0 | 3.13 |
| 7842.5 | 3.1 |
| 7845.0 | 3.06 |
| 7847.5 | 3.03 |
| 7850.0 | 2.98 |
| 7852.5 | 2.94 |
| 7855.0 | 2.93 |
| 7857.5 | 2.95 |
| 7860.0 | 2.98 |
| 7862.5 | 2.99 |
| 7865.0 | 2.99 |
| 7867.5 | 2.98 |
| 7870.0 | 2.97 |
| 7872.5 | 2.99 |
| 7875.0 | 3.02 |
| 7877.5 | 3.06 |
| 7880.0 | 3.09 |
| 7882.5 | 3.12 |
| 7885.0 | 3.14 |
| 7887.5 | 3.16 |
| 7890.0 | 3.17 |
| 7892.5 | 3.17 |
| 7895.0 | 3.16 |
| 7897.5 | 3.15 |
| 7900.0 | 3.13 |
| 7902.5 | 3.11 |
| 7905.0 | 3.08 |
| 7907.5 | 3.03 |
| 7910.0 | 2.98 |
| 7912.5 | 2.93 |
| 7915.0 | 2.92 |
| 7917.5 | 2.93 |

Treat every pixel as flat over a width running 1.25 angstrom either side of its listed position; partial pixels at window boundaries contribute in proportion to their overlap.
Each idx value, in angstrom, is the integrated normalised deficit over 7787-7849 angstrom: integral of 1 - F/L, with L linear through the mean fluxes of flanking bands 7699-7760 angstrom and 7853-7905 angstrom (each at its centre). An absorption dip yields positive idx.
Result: -2.73 angstrom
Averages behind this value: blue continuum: 3.12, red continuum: 3.06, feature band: 3.22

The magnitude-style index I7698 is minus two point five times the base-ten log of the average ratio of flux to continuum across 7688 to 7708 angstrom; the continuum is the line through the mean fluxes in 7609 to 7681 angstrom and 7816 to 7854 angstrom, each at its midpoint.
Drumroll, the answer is 0.01 mag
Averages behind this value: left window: 3.14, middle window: 3.14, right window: 3.19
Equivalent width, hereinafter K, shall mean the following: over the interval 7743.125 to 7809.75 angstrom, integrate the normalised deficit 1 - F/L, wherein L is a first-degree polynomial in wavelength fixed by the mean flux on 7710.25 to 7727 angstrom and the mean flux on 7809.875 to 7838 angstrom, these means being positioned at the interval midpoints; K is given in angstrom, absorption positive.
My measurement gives 2.5 angstrom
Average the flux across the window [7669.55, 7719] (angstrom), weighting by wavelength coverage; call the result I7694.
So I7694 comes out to 3.14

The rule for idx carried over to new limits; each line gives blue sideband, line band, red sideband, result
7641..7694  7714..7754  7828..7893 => -0.14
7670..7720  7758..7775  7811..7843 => 0.97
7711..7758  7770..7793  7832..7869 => -0.70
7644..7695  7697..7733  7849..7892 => -0.54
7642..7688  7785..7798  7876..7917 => -0.27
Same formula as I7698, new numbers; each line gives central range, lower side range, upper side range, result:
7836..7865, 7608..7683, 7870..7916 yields 0.02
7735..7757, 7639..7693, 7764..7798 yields 0.03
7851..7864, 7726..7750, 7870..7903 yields 0.05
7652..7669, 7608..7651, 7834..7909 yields -0.02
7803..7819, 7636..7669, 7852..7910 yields -0.06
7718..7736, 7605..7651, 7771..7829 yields 0.01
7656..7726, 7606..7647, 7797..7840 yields 0.01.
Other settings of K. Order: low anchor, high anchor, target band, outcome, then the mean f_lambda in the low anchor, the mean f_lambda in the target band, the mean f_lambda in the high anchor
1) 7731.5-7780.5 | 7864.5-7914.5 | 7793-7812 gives -0.9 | 3.07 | 3.21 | 3.07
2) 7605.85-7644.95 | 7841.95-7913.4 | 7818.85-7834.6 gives -1.4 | 3.11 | 3.33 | 3.05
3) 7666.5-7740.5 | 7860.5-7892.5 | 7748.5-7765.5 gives 0.8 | 3.14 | 2.97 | 3.06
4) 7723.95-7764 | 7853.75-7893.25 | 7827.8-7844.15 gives -0.8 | 3.07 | 3.21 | 3.04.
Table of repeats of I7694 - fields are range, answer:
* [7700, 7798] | 3.13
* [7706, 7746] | 3.15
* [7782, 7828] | 3.24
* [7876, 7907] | 3.13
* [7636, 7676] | 3.18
